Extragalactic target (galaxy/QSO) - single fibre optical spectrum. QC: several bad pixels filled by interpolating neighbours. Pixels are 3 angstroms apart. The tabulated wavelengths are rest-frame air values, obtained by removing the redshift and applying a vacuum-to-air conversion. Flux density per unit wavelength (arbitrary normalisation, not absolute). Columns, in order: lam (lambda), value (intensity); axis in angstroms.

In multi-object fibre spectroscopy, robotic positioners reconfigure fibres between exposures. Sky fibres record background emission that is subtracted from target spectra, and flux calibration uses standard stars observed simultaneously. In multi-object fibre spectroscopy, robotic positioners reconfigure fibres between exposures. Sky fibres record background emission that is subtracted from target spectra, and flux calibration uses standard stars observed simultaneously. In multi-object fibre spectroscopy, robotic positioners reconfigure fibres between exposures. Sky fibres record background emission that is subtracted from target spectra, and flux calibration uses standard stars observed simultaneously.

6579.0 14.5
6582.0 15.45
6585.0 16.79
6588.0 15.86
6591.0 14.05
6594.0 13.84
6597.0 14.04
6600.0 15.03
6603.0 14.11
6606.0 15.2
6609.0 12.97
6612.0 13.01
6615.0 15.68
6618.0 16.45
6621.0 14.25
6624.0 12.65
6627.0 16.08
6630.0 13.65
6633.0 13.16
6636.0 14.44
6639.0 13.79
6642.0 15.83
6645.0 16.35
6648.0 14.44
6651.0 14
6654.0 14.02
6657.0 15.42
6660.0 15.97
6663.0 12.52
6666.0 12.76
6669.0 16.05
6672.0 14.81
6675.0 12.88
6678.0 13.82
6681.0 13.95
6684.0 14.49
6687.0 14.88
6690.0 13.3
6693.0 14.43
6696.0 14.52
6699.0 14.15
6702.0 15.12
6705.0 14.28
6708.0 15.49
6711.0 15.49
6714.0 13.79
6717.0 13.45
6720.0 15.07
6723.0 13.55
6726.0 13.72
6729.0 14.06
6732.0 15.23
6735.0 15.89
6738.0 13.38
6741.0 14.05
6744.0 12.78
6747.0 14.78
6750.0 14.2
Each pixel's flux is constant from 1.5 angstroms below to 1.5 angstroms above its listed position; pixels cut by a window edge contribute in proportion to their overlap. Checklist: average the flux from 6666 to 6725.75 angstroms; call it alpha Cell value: 14.3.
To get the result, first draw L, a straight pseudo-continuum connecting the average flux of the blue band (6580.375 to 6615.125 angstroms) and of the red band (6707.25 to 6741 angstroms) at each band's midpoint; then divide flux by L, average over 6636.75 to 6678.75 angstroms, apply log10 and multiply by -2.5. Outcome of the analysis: 0.00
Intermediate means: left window 14.6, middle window 14.5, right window 14.4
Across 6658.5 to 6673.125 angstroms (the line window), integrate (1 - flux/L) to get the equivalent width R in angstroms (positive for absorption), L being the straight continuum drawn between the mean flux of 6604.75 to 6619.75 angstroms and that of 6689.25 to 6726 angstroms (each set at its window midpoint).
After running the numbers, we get 0.1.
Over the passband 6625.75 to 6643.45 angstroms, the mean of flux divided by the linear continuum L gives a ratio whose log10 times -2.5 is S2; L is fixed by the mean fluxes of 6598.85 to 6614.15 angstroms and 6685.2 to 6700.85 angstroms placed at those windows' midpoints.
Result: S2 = -0.02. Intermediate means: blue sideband 14.1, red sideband 14.3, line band 14.5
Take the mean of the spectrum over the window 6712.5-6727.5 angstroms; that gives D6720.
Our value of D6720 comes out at 13.9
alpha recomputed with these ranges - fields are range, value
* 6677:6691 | 14.1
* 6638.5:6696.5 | 14.4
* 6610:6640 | 14.3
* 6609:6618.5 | 14.6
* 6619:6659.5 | 14.5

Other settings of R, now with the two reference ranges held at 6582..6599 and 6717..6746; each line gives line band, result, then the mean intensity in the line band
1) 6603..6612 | 0.6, 13.9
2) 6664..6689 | 0.6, 14.2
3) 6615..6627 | 0.0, 14.8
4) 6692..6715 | -0.6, 14.7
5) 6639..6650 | -0.4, 15.2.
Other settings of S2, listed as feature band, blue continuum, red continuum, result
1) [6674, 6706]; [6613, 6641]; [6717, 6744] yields 0.01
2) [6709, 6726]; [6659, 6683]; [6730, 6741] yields 0.02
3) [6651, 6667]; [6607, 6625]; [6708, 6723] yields 0.01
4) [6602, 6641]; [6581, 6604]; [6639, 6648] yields 0.07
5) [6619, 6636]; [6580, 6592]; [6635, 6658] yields 0.07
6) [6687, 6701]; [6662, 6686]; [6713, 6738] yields -0.01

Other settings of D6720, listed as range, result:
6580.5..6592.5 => 15.5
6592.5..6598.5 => 13.9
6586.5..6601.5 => 14.6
